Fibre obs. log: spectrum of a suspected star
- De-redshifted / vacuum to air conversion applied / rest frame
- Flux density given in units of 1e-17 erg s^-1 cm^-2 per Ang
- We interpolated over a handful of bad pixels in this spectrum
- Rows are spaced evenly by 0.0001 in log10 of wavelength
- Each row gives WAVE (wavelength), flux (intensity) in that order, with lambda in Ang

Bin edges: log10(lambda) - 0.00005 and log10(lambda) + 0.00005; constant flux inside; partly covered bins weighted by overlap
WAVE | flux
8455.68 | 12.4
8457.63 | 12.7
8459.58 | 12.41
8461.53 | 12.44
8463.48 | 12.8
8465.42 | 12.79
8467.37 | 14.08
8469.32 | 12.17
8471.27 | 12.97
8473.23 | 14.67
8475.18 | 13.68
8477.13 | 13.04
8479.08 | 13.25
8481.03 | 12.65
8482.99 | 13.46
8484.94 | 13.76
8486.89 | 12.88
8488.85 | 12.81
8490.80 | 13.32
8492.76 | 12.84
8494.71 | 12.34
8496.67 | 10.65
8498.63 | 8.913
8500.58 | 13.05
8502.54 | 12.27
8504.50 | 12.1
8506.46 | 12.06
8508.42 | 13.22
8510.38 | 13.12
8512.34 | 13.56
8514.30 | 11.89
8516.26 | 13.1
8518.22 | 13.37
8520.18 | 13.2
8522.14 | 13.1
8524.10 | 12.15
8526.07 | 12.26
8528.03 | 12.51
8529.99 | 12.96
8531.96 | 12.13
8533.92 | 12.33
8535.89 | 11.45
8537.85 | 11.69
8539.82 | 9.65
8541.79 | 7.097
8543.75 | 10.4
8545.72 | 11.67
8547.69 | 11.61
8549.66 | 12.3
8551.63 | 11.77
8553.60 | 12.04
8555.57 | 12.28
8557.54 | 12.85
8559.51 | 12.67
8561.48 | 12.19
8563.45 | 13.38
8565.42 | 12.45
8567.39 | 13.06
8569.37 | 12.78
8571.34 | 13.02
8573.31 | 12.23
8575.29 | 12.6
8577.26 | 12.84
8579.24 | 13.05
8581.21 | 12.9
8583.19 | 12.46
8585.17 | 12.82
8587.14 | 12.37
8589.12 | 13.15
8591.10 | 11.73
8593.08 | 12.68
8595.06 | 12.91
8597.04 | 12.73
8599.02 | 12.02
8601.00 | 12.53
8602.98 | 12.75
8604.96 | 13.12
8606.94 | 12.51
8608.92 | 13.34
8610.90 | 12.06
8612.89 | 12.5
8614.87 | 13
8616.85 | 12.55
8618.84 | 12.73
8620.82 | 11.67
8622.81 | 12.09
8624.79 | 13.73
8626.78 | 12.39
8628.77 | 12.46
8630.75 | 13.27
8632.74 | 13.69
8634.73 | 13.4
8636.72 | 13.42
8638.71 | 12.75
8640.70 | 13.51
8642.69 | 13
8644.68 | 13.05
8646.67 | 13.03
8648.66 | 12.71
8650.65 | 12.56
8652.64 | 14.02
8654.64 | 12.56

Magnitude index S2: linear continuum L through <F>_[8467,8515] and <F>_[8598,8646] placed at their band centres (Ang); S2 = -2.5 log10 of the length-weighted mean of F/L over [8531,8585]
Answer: 0.06 mag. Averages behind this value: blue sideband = 12.7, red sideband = 12.8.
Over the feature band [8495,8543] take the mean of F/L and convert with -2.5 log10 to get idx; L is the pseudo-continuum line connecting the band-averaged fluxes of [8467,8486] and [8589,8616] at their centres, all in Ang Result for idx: 0.097 mag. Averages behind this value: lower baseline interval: 13.3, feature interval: 12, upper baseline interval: 12.6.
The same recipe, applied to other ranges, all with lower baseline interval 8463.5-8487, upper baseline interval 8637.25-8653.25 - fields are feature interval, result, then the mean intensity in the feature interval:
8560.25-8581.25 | 0.03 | 12.8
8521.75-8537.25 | 0.08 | 12.3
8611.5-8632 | 0.04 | 12.6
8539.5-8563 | 0.15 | 11.5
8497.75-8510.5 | 0.10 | 12.1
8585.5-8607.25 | 0.04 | 12.6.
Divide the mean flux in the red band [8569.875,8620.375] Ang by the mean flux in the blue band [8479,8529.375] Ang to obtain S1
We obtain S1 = 1.0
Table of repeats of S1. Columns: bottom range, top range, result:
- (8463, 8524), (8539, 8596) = 0.95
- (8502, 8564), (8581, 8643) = 1.05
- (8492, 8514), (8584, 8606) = 1.04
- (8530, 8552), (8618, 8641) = 1.16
